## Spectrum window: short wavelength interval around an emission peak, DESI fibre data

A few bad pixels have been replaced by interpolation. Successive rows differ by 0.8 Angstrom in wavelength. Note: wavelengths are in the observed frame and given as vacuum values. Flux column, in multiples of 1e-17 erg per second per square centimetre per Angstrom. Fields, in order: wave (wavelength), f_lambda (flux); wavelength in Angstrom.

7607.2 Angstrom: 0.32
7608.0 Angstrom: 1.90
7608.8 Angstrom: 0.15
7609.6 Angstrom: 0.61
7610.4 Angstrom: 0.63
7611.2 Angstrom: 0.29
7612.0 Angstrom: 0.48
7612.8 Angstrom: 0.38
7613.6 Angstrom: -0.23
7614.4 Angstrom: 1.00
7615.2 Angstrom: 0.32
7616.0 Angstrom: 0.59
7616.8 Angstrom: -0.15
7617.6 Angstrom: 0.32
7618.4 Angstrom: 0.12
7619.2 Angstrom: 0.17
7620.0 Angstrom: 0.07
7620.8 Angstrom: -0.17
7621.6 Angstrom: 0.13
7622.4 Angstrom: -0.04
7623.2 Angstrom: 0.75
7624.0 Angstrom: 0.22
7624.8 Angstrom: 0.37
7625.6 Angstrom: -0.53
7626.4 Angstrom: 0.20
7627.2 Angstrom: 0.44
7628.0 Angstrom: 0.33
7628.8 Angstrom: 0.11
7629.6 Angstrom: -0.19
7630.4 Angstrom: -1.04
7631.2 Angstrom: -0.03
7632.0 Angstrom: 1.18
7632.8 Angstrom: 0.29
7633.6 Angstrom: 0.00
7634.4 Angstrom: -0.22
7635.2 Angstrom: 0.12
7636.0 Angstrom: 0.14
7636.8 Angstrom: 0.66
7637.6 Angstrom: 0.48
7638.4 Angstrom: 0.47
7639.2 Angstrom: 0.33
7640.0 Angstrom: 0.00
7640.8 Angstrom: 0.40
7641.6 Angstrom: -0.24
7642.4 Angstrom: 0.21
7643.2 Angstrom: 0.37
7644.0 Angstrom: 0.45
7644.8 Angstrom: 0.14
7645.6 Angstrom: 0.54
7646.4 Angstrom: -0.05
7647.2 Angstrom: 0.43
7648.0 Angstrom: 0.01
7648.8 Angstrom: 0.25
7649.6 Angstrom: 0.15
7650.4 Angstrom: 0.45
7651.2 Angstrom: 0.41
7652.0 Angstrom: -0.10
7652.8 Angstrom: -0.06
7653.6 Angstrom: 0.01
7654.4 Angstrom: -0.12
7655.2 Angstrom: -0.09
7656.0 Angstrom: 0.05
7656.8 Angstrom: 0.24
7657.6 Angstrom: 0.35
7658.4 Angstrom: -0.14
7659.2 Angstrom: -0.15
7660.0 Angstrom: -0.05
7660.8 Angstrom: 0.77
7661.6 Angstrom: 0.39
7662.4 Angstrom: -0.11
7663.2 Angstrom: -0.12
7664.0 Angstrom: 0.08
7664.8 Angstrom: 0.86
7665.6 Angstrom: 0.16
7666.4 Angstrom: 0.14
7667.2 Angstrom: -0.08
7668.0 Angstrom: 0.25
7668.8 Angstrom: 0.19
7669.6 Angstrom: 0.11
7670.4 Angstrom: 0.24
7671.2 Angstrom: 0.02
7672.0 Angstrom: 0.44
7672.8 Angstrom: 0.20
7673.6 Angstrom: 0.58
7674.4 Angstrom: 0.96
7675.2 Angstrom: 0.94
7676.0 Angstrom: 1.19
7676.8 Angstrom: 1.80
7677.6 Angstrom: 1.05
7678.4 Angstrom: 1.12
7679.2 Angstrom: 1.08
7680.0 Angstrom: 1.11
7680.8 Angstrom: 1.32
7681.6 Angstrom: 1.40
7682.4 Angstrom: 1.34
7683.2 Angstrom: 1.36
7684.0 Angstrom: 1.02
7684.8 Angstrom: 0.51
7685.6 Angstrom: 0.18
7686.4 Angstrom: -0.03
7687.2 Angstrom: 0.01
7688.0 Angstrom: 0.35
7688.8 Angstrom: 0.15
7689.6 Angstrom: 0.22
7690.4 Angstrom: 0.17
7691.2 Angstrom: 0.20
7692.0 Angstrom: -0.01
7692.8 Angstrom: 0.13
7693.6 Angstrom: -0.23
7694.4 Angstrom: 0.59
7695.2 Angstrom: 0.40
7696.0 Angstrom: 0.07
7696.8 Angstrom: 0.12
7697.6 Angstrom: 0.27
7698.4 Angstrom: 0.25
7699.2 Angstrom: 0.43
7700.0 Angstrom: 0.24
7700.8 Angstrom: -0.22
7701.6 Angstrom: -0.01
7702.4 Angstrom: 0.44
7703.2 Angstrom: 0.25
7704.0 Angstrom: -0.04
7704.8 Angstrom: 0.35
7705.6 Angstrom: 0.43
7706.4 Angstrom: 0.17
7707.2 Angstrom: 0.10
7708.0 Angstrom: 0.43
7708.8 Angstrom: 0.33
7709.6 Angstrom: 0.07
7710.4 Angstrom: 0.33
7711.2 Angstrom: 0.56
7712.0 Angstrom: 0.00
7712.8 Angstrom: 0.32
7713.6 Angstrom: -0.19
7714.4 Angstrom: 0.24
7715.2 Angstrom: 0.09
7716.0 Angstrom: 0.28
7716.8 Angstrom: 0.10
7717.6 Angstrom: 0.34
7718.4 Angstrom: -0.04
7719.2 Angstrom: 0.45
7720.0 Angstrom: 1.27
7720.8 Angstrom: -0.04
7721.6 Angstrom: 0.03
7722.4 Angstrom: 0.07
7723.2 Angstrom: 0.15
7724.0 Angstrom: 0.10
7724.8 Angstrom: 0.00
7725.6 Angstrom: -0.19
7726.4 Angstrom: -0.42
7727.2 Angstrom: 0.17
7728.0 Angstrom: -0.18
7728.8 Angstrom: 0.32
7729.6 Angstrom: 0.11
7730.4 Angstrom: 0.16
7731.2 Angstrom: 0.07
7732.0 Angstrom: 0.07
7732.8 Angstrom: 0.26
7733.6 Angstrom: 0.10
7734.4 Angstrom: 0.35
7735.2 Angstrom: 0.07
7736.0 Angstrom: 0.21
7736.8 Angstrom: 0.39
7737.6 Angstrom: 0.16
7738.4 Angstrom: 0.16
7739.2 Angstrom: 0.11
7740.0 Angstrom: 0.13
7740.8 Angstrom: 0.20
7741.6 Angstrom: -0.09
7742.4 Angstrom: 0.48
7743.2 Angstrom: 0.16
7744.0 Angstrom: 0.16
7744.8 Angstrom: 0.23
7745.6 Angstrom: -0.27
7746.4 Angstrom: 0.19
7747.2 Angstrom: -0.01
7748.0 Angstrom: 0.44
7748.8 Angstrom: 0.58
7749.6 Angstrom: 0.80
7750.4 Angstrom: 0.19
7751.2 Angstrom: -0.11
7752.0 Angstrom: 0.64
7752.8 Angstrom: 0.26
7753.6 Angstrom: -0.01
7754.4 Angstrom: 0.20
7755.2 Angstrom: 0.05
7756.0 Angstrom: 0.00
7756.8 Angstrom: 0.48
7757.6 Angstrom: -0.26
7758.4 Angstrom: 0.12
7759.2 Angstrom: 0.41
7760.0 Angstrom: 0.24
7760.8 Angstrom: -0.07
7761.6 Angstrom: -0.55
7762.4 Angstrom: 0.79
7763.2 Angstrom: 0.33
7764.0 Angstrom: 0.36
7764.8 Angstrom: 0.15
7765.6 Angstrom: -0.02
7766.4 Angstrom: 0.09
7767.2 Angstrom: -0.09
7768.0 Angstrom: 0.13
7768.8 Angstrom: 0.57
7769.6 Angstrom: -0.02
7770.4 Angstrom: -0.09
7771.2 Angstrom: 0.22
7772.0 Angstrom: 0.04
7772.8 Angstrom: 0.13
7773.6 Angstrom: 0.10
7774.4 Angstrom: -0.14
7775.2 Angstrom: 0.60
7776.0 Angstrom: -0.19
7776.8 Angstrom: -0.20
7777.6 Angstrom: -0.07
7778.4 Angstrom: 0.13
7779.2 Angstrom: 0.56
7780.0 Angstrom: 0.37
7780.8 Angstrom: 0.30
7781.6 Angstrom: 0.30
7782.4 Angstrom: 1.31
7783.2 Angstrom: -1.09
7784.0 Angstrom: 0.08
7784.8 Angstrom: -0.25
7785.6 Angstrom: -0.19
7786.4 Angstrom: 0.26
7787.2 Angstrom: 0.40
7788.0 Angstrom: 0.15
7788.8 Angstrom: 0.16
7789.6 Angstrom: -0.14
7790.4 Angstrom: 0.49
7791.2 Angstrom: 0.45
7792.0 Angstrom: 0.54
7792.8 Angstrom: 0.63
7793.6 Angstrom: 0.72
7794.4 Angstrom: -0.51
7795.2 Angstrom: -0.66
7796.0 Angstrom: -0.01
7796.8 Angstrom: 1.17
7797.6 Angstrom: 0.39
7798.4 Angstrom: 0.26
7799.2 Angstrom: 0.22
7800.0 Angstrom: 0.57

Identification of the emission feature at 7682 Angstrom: [O II]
